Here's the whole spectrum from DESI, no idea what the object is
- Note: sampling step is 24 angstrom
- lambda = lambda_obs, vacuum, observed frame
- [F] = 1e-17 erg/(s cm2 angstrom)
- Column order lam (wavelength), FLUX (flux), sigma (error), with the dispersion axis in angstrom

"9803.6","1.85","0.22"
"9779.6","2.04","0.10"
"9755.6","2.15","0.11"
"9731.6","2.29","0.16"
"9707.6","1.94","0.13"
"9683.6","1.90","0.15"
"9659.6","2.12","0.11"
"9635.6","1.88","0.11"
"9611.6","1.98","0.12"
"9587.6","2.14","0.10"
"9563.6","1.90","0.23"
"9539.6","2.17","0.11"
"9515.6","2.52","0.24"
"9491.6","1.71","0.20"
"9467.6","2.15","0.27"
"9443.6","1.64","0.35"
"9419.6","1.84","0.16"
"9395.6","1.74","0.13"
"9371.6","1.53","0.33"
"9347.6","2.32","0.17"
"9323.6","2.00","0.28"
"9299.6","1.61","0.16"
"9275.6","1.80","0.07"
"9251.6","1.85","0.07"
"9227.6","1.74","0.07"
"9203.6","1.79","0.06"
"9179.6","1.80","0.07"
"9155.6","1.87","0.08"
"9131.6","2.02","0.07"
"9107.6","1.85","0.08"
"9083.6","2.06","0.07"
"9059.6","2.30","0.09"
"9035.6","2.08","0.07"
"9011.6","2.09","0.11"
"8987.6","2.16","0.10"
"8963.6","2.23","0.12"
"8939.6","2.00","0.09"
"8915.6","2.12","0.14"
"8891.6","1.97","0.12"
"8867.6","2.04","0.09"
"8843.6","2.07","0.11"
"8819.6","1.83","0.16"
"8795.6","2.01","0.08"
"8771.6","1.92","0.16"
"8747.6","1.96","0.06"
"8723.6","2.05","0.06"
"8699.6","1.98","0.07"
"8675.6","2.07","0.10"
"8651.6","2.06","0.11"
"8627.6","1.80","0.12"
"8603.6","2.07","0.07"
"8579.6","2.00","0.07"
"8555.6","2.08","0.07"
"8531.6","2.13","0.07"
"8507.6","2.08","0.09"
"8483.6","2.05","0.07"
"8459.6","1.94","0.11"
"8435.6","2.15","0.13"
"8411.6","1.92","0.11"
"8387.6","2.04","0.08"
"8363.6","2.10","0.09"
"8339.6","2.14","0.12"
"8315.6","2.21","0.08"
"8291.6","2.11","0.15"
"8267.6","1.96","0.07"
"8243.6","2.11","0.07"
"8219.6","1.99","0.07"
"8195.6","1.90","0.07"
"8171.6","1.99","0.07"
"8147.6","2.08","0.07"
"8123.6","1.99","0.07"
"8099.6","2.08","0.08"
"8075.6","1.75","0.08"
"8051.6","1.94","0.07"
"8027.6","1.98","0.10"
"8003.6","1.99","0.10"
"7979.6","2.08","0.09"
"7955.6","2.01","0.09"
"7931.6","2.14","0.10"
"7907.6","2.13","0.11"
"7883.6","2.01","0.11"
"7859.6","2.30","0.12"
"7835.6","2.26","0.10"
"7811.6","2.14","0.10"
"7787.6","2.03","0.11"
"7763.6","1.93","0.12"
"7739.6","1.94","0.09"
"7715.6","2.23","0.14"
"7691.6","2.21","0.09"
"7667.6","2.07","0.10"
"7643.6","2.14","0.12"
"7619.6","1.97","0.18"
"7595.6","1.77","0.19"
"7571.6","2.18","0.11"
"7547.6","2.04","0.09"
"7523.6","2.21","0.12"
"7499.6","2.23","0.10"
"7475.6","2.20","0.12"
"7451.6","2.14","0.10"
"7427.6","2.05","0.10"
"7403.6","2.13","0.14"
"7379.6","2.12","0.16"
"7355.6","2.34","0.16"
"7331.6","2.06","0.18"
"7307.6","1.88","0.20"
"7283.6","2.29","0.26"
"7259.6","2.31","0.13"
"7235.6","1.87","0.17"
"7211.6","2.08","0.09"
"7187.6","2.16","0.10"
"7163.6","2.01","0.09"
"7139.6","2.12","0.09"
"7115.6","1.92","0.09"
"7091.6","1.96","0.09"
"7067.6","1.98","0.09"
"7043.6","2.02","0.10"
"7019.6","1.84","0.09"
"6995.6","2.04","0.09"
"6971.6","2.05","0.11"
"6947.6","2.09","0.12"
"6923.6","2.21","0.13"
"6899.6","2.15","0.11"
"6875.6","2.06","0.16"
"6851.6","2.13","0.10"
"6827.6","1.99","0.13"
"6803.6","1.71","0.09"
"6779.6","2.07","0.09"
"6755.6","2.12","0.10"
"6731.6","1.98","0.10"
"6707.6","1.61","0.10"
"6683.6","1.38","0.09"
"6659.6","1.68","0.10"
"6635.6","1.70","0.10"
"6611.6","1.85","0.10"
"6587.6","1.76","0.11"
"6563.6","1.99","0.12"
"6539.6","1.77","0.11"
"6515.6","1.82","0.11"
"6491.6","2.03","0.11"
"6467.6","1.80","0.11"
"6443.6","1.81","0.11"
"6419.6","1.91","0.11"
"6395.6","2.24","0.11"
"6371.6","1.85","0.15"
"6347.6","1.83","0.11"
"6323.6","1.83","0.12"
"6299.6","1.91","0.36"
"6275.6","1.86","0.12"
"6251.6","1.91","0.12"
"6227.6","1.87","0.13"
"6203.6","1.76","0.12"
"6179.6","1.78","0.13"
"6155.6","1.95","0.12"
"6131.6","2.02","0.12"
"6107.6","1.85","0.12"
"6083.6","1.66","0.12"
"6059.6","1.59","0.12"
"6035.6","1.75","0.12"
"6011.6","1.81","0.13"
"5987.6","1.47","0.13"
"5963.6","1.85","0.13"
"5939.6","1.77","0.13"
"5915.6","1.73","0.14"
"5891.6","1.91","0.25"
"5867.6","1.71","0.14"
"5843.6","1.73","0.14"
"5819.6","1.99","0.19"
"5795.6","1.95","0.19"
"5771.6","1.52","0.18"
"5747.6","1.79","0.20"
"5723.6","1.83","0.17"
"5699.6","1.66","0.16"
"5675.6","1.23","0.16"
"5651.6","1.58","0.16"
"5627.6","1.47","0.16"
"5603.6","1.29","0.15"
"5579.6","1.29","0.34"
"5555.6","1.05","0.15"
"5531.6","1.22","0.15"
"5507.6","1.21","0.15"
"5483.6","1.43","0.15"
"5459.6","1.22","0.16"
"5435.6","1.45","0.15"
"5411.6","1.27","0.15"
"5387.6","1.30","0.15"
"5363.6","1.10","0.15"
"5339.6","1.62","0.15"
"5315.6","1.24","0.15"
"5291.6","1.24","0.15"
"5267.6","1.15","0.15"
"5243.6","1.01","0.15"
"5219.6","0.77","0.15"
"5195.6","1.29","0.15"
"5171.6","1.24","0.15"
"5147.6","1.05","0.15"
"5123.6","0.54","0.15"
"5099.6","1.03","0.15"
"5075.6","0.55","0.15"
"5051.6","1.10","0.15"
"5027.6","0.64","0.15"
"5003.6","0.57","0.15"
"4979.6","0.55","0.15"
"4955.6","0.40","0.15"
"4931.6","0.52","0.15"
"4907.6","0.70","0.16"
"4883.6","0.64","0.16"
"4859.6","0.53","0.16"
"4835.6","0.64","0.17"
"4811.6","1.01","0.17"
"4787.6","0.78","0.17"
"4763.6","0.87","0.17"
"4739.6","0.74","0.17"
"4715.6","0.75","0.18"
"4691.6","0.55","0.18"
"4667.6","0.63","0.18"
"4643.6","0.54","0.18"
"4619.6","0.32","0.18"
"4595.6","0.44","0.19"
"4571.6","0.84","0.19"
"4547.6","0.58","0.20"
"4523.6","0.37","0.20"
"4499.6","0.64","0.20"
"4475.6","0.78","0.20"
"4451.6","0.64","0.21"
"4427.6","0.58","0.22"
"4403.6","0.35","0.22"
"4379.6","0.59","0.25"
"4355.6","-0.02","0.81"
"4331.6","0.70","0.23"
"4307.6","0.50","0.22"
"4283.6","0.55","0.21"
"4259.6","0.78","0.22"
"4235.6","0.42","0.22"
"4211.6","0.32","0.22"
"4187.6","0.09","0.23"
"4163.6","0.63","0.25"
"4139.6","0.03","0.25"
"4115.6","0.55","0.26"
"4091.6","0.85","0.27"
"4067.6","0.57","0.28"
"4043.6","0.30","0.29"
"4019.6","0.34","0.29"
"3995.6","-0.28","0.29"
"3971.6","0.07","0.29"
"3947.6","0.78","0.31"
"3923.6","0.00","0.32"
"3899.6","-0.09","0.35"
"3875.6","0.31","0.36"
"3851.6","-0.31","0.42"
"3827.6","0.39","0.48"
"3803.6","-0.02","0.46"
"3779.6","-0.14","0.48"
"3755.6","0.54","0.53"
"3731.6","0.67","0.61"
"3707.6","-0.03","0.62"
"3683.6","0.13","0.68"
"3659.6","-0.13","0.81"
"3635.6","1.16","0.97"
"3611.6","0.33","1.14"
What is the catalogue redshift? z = 0.29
